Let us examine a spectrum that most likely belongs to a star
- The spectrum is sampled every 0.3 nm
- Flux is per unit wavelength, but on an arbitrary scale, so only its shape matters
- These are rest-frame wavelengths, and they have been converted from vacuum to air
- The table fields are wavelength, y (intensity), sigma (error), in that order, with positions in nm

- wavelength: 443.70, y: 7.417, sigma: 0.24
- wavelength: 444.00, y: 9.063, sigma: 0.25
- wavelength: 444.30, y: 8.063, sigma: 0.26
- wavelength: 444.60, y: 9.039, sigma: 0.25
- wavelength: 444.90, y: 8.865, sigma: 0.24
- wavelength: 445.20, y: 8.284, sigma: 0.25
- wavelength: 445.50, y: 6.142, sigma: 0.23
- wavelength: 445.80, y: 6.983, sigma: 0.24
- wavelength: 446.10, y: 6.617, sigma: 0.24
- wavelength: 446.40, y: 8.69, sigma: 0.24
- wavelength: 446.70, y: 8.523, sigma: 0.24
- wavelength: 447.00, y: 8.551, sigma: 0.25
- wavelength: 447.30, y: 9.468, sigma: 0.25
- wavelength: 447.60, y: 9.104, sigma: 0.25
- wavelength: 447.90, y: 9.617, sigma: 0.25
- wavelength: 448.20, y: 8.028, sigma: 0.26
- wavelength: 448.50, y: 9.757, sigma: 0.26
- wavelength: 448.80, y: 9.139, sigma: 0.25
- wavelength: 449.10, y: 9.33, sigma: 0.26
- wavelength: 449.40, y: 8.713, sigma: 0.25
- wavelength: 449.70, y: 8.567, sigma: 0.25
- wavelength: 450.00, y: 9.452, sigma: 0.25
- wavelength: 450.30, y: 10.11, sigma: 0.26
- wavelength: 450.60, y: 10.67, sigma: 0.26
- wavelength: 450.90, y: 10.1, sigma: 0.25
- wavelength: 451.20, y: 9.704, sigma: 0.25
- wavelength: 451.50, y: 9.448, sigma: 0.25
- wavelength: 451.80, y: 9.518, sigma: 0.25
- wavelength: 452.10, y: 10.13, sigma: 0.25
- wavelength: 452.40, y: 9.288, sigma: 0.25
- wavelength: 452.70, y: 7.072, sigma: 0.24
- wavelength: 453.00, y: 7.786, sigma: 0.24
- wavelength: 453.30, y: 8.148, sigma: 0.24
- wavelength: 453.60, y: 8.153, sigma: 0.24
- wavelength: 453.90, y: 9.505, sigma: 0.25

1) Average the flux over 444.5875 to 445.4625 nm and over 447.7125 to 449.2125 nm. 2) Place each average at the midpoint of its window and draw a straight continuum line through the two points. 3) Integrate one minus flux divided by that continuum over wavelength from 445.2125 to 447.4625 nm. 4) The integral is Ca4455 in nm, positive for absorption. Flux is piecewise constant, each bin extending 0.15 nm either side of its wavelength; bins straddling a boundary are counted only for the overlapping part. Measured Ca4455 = 0.20 nm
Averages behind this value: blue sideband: 8.35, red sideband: 9.17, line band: 7.89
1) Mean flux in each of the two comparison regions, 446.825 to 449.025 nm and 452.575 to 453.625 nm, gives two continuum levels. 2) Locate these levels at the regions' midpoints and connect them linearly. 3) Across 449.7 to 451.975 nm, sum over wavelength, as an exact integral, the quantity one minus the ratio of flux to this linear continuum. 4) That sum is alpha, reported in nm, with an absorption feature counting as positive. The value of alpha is -0.39 nm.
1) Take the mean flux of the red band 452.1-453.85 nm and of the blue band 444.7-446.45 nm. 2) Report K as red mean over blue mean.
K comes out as 1.10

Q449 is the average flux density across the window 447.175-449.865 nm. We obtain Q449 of 9.08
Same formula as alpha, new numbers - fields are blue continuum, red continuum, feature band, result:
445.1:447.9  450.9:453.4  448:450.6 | -0.209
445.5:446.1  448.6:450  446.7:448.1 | -0.240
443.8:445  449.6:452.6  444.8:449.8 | 0.351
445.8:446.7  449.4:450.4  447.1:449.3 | -0.174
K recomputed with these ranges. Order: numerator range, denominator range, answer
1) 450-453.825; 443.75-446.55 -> 1.16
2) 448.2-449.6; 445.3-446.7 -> 1.24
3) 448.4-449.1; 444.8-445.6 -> 1.21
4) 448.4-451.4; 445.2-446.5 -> 1.33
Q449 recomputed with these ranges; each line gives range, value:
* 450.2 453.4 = 9.27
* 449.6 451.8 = 9.73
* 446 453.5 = 9.03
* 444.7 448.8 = 8.39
